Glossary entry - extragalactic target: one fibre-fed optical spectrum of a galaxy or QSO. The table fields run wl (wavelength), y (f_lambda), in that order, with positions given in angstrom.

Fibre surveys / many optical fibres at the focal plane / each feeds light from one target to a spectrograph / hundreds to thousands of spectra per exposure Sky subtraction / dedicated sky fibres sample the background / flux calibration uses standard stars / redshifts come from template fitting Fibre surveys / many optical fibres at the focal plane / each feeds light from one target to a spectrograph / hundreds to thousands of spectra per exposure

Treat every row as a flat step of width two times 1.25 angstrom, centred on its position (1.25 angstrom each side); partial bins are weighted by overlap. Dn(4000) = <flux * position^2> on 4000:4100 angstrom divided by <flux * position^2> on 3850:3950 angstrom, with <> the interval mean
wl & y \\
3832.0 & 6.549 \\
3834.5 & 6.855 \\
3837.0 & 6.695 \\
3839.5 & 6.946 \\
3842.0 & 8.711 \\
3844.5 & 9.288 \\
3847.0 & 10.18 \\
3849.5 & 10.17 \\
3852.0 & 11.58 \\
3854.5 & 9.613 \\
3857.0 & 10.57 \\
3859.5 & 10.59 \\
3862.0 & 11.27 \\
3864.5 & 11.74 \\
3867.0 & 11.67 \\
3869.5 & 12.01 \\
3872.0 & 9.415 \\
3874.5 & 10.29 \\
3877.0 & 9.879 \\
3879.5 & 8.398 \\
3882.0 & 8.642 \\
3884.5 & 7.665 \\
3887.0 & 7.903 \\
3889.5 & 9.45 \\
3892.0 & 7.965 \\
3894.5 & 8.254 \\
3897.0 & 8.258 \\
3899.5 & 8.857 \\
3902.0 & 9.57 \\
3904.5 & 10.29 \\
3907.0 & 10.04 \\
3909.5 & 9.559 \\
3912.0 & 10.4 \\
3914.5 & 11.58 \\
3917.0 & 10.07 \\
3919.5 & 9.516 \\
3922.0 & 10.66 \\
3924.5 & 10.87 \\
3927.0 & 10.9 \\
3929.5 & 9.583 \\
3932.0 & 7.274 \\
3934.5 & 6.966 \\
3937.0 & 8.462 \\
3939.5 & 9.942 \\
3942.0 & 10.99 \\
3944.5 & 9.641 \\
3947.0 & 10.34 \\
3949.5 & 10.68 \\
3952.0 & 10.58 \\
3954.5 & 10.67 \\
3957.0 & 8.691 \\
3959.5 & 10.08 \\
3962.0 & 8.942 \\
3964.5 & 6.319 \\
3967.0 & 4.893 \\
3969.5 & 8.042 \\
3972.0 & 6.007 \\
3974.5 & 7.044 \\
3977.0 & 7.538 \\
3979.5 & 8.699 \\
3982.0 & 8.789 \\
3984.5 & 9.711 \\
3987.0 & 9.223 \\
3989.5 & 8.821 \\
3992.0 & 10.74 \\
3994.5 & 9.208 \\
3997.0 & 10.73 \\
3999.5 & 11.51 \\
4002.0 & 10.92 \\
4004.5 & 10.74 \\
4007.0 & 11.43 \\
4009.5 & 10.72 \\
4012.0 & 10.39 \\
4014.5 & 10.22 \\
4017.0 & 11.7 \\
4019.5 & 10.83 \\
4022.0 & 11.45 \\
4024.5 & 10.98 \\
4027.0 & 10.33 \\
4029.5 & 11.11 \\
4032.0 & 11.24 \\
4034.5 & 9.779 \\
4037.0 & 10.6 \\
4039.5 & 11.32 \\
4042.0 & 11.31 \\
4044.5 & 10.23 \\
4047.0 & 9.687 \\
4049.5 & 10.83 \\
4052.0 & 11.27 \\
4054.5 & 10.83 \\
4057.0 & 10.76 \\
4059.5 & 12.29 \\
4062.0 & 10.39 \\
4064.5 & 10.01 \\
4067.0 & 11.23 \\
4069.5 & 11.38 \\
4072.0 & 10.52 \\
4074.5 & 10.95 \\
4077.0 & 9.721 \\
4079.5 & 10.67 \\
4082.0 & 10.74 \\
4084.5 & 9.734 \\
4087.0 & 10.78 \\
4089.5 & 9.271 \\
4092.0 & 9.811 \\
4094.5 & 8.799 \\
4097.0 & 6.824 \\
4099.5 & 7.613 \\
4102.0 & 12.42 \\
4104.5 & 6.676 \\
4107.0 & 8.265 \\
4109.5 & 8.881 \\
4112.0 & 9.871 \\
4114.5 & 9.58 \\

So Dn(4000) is 1.2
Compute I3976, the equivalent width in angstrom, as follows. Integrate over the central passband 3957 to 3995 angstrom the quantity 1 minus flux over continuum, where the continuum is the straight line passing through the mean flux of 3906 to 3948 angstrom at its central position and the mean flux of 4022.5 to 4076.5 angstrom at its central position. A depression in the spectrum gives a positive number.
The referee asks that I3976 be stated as 7.2 angstrom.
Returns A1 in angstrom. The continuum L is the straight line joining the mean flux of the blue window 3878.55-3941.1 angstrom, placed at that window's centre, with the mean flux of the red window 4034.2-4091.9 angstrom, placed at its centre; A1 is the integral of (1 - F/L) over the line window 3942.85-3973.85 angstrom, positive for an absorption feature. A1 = 3.00 angstrom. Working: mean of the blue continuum 9.26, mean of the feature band 8.74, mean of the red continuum 10.6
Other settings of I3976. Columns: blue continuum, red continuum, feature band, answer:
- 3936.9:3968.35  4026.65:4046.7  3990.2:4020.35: -1.6 angstrom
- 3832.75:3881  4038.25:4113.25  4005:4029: -2.1 angstrom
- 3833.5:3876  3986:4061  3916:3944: 1.9 angstrom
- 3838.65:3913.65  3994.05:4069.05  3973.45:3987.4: 2.6 angstrom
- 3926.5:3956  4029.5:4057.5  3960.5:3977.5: 5.0 angstrom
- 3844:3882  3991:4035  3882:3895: 2.7 angstrom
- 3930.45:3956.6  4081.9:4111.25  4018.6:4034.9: -2.8 angstrom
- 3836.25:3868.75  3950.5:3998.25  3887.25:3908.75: 1.1 angstrom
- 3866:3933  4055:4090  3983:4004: 0.1 angstrom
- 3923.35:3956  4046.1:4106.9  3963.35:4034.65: 2.0 angstrom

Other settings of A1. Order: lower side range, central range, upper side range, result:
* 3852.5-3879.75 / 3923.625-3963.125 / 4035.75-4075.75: 3.87 angstrom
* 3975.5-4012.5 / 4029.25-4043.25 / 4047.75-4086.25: -0.65 angstrom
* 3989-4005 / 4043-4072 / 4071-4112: -2.88 angstrom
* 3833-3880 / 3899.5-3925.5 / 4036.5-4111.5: -0.81 angstrom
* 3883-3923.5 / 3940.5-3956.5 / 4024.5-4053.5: -0.92 angstrom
